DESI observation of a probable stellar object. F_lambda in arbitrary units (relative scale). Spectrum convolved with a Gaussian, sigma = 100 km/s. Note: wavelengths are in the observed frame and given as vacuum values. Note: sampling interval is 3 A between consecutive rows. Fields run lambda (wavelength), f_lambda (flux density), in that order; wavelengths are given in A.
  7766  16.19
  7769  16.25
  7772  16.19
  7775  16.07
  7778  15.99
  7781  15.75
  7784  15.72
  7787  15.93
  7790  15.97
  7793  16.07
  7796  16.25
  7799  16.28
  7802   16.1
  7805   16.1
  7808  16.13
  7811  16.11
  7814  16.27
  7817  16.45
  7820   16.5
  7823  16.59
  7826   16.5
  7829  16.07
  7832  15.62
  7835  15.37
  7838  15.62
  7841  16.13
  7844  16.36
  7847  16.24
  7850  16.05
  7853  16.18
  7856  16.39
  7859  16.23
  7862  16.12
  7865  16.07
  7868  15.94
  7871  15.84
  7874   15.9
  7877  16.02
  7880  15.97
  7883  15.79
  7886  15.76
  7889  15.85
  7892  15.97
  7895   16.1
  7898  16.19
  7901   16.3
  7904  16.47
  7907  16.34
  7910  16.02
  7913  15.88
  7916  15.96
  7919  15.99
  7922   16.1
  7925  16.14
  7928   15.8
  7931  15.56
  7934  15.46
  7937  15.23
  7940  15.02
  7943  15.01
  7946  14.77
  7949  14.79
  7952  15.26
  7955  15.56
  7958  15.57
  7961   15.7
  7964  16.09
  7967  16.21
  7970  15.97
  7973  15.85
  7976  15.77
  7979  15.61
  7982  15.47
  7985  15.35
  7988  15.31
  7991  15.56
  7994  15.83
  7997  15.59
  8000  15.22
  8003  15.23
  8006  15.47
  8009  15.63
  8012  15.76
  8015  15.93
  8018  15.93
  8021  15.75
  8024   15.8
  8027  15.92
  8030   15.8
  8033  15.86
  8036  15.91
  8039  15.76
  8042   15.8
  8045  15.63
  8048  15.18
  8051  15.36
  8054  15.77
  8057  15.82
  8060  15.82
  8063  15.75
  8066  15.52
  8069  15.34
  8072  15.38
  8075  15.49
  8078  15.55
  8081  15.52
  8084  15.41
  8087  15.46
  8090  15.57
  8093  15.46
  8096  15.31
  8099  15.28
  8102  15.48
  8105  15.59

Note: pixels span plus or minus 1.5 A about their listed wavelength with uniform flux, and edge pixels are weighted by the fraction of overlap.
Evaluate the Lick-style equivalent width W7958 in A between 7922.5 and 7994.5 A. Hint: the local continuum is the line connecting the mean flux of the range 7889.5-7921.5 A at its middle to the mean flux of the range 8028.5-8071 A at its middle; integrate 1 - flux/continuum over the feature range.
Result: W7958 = 1.8 A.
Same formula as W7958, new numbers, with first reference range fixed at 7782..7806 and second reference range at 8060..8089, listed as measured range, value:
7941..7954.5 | 0.6 A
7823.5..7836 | 0.0 A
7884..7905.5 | -0.3 A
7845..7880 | -0.4 A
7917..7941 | 0.2 A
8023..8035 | -0.2 A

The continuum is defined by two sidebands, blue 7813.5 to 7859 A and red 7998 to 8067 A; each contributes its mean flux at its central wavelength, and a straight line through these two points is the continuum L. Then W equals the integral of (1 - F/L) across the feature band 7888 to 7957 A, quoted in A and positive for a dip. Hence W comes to 1.0 A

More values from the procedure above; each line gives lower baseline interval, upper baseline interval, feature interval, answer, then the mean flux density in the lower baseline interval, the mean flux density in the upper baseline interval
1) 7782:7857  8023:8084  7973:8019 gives 0.5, 16.1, 15.6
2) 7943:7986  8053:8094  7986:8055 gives -0.4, 15.6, 15.6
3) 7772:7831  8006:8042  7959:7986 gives 0.2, 16.1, 15.8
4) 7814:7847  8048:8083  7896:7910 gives -0.3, 16.1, 15.6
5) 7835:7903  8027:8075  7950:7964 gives 0.3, 16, 15.7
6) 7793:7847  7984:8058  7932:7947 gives 0.7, 16.1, 15.6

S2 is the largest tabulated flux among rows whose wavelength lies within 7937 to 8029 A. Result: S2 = 16.21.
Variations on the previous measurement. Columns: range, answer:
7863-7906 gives 16.47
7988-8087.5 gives 15.93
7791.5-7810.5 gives 16.28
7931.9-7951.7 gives 15.46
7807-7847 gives 16.59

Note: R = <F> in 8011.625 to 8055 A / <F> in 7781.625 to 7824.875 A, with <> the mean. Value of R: 1.0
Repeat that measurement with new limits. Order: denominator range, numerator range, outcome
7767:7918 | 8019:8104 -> 0.97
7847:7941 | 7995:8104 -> 0.98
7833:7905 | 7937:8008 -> 0.97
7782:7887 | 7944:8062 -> 0.97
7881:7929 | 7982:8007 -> 0.96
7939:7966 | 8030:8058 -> 1.02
